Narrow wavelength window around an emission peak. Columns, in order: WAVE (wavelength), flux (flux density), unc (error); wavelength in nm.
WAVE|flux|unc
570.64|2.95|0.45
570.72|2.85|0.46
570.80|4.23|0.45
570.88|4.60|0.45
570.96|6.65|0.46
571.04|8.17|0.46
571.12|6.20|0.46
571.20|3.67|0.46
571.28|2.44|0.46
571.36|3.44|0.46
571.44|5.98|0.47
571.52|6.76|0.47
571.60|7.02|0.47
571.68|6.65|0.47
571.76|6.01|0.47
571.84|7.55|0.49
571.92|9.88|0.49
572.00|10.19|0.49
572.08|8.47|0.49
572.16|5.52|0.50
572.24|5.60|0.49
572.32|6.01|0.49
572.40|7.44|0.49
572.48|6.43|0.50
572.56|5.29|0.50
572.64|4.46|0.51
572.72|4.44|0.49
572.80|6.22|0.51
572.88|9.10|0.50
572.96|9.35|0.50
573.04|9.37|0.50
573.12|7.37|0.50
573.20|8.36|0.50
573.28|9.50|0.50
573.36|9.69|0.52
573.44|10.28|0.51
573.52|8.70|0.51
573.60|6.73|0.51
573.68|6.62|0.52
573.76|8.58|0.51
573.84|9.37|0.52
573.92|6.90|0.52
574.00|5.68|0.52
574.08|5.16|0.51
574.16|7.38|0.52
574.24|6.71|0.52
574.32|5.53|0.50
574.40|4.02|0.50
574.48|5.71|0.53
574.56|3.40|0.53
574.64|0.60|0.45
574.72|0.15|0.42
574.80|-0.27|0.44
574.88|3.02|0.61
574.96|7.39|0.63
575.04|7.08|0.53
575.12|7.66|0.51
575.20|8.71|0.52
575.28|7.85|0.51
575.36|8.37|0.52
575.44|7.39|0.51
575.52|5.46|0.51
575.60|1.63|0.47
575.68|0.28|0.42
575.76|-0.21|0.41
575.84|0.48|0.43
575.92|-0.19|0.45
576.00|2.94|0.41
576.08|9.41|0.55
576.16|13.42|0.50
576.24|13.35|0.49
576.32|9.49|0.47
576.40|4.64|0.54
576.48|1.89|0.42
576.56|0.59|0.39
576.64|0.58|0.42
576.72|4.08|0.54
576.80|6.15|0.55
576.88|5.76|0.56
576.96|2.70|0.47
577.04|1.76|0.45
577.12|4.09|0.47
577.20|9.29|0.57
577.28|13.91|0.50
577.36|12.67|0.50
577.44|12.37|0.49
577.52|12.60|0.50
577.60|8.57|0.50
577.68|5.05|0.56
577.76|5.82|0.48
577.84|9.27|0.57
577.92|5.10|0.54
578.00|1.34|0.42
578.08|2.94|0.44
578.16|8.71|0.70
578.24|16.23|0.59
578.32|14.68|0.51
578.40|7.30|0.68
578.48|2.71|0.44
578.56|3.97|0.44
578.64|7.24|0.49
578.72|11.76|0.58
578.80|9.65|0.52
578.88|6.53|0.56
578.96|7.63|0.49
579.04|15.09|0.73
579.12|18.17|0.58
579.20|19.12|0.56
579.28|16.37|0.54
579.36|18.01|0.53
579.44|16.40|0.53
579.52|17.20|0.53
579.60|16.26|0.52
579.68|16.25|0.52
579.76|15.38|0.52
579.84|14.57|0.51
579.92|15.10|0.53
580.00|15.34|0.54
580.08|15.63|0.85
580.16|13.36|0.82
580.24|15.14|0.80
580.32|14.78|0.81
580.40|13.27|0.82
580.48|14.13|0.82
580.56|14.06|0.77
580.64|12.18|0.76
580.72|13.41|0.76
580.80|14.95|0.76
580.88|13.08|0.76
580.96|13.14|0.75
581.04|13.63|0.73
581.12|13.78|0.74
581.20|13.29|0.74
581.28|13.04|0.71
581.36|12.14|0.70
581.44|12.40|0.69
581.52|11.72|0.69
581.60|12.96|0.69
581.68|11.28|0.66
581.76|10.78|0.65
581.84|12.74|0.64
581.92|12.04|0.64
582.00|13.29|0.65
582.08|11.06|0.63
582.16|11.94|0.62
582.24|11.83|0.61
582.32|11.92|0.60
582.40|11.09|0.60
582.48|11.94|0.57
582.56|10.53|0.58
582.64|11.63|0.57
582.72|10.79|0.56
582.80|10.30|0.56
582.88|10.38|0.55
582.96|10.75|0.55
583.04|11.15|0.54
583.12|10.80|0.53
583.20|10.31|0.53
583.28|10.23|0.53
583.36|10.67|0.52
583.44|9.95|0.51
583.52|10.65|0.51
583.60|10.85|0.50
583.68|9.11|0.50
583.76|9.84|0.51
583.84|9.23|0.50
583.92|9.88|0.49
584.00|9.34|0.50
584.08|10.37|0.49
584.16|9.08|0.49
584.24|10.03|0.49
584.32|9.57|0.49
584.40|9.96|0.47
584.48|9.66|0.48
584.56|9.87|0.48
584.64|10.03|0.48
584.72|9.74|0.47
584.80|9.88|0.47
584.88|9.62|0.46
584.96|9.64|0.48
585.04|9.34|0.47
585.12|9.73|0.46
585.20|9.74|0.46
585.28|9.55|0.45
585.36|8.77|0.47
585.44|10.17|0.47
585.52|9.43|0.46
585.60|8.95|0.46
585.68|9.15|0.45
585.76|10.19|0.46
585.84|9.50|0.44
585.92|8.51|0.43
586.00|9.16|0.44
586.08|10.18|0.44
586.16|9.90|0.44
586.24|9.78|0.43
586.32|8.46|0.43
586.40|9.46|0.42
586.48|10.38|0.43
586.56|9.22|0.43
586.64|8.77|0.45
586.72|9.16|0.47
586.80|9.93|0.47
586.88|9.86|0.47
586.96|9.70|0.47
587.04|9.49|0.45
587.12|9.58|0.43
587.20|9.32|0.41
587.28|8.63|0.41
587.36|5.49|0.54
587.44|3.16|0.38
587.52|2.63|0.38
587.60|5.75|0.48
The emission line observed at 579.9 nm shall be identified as Lyman alpha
